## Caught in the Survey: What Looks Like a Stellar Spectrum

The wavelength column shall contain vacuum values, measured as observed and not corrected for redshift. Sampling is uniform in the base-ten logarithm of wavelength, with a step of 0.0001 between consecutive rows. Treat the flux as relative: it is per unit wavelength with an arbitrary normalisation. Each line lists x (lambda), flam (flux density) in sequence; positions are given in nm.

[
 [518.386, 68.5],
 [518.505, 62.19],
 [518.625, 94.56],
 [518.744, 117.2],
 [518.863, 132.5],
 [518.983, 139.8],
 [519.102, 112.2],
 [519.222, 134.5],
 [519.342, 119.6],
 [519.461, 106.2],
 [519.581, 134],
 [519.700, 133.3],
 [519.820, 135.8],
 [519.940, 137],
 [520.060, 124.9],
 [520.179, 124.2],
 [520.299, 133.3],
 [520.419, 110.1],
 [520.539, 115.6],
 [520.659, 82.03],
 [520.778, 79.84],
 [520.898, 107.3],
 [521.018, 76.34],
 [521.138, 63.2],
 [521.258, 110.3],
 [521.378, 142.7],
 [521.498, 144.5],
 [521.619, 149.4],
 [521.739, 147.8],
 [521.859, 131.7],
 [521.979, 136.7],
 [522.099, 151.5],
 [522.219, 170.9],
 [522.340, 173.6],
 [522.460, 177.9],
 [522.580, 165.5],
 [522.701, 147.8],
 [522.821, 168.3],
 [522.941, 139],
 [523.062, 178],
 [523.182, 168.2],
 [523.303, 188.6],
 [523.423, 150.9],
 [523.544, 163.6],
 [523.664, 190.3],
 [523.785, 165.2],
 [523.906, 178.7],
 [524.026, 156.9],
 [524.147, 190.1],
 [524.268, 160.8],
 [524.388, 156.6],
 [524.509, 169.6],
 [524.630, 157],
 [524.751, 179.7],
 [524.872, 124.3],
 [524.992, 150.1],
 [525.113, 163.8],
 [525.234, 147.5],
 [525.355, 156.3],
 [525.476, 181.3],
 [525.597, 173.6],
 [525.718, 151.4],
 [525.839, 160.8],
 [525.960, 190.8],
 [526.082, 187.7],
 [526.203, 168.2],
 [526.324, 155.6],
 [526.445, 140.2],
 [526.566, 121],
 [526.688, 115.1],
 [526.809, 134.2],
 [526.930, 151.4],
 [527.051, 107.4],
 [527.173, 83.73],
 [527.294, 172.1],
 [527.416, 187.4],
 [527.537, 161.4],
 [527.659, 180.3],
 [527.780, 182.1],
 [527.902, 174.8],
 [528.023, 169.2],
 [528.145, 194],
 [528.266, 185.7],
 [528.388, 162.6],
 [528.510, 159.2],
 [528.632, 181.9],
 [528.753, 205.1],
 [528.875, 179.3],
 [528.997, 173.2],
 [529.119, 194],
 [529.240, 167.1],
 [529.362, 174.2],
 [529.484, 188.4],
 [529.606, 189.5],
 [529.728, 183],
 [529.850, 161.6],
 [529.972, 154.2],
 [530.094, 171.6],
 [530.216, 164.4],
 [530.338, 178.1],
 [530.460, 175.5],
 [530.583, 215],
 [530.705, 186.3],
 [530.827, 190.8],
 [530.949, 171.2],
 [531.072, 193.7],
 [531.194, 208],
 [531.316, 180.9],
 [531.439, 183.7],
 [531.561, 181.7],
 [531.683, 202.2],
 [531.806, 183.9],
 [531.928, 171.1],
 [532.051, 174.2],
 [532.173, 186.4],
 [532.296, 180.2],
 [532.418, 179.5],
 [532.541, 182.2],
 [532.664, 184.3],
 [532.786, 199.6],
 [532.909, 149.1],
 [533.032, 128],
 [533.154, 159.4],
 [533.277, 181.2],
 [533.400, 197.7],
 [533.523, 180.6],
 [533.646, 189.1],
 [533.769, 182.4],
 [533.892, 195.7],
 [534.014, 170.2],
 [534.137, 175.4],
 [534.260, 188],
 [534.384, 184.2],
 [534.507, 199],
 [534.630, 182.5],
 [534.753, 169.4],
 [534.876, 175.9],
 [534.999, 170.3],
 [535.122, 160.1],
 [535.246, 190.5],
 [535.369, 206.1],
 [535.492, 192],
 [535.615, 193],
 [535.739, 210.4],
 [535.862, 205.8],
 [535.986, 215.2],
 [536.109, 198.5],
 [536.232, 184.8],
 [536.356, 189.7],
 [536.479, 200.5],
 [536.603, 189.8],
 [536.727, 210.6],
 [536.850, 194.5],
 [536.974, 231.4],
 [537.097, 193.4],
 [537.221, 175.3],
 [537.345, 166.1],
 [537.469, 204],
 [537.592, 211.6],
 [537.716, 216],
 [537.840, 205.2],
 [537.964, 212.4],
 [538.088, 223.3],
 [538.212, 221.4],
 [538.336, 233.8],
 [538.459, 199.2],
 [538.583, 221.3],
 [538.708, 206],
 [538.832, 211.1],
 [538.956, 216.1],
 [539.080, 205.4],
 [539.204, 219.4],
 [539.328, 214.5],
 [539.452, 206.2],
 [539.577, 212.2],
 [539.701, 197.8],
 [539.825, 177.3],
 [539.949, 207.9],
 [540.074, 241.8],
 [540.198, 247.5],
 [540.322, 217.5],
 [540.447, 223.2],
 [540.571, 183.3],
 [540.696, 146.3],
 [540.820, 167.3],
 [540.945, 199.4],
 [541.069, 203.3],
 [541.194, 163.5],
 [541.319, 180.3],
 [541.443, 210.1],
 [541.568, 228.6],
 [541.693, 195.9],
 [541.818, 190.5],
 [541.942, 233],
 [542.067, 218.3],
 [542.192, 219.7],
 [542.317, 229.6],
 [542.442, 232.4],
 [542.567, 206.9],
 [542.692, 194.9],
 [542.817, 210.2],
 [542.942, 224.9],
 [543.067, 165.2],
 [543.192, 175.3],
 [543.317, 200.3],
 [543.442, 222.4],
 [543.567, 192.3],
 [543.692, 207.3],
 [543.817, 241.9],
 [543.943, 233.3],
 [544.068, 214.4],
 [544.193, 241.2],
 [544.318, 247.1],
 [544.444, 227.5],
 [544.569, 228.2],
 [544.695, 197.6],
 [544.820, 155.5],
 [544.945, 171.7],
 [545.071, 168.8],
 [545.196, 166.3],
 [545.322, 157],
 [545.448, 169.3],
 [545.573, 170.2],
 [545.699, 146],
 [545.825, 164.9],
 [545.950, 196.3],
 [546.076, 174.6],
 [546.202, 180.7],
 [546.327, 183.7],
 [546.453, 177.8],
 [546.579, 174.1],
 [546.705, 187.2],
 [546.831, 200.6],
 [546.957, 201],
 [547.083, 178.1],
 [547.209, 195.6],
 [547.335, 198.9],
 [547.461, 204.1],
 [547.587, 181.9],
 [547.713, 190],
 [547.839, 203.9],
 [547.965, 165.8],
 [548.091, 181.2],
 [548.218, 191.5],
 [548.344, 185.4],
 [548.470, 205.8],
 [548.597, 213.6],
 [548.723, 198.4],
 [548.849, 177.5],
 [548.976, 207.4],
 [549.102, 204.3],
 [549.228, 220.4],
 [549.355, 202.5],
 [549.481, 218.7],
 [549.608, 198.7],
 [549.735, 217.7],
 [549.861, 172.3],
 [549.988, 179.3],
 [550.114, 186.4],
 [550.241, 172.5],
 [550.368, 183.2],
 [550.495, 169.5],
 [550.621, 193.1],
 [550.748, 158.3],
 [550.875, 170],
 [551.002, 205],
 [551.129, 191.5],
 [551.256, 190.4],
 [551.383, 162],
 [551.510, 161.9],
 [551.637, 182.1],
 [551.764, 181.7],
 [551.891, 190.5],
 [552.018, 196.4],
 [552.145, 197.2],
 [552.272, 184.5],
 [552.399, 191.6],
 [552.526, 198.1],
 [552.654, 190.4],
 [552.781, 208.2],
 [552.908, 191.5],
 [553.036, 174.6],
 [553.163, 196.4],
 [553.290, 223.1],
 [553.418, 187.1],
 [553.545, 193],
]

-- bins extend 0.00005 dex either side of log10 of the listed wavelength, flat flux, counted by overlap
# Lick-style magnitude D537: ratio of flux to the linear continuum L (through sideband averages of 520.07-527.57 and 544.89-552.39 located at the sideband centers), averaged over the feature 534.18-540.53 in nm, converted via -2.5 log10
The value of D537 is -0.20 mag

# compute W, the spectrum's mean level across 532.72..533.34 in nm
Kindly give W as 164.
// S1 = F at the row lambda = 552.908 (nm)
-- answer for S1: 191.5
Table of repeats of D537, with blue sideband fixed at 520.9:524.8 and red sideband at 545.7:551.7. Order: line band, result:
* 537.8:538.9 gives -0.227 mag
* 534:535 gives -0.069 mag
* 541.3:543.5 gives -0.160 mag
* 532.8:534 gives -0.042 mag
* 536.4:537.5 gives -0.137 mag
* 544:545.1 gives -0.137 mag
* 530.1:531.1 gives -0.119 mag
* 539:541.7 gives -0.146 mag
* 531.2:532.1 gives -0.116 mag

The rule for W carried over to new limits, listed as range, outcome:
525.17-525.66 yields 165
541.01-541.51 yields 189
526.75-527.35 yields 130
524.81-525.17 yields 146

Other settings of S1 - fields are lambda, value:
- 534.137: 175.4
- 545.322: 157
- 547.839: 203.9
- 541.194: 163.5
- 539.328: 214.5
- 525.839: 160.8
